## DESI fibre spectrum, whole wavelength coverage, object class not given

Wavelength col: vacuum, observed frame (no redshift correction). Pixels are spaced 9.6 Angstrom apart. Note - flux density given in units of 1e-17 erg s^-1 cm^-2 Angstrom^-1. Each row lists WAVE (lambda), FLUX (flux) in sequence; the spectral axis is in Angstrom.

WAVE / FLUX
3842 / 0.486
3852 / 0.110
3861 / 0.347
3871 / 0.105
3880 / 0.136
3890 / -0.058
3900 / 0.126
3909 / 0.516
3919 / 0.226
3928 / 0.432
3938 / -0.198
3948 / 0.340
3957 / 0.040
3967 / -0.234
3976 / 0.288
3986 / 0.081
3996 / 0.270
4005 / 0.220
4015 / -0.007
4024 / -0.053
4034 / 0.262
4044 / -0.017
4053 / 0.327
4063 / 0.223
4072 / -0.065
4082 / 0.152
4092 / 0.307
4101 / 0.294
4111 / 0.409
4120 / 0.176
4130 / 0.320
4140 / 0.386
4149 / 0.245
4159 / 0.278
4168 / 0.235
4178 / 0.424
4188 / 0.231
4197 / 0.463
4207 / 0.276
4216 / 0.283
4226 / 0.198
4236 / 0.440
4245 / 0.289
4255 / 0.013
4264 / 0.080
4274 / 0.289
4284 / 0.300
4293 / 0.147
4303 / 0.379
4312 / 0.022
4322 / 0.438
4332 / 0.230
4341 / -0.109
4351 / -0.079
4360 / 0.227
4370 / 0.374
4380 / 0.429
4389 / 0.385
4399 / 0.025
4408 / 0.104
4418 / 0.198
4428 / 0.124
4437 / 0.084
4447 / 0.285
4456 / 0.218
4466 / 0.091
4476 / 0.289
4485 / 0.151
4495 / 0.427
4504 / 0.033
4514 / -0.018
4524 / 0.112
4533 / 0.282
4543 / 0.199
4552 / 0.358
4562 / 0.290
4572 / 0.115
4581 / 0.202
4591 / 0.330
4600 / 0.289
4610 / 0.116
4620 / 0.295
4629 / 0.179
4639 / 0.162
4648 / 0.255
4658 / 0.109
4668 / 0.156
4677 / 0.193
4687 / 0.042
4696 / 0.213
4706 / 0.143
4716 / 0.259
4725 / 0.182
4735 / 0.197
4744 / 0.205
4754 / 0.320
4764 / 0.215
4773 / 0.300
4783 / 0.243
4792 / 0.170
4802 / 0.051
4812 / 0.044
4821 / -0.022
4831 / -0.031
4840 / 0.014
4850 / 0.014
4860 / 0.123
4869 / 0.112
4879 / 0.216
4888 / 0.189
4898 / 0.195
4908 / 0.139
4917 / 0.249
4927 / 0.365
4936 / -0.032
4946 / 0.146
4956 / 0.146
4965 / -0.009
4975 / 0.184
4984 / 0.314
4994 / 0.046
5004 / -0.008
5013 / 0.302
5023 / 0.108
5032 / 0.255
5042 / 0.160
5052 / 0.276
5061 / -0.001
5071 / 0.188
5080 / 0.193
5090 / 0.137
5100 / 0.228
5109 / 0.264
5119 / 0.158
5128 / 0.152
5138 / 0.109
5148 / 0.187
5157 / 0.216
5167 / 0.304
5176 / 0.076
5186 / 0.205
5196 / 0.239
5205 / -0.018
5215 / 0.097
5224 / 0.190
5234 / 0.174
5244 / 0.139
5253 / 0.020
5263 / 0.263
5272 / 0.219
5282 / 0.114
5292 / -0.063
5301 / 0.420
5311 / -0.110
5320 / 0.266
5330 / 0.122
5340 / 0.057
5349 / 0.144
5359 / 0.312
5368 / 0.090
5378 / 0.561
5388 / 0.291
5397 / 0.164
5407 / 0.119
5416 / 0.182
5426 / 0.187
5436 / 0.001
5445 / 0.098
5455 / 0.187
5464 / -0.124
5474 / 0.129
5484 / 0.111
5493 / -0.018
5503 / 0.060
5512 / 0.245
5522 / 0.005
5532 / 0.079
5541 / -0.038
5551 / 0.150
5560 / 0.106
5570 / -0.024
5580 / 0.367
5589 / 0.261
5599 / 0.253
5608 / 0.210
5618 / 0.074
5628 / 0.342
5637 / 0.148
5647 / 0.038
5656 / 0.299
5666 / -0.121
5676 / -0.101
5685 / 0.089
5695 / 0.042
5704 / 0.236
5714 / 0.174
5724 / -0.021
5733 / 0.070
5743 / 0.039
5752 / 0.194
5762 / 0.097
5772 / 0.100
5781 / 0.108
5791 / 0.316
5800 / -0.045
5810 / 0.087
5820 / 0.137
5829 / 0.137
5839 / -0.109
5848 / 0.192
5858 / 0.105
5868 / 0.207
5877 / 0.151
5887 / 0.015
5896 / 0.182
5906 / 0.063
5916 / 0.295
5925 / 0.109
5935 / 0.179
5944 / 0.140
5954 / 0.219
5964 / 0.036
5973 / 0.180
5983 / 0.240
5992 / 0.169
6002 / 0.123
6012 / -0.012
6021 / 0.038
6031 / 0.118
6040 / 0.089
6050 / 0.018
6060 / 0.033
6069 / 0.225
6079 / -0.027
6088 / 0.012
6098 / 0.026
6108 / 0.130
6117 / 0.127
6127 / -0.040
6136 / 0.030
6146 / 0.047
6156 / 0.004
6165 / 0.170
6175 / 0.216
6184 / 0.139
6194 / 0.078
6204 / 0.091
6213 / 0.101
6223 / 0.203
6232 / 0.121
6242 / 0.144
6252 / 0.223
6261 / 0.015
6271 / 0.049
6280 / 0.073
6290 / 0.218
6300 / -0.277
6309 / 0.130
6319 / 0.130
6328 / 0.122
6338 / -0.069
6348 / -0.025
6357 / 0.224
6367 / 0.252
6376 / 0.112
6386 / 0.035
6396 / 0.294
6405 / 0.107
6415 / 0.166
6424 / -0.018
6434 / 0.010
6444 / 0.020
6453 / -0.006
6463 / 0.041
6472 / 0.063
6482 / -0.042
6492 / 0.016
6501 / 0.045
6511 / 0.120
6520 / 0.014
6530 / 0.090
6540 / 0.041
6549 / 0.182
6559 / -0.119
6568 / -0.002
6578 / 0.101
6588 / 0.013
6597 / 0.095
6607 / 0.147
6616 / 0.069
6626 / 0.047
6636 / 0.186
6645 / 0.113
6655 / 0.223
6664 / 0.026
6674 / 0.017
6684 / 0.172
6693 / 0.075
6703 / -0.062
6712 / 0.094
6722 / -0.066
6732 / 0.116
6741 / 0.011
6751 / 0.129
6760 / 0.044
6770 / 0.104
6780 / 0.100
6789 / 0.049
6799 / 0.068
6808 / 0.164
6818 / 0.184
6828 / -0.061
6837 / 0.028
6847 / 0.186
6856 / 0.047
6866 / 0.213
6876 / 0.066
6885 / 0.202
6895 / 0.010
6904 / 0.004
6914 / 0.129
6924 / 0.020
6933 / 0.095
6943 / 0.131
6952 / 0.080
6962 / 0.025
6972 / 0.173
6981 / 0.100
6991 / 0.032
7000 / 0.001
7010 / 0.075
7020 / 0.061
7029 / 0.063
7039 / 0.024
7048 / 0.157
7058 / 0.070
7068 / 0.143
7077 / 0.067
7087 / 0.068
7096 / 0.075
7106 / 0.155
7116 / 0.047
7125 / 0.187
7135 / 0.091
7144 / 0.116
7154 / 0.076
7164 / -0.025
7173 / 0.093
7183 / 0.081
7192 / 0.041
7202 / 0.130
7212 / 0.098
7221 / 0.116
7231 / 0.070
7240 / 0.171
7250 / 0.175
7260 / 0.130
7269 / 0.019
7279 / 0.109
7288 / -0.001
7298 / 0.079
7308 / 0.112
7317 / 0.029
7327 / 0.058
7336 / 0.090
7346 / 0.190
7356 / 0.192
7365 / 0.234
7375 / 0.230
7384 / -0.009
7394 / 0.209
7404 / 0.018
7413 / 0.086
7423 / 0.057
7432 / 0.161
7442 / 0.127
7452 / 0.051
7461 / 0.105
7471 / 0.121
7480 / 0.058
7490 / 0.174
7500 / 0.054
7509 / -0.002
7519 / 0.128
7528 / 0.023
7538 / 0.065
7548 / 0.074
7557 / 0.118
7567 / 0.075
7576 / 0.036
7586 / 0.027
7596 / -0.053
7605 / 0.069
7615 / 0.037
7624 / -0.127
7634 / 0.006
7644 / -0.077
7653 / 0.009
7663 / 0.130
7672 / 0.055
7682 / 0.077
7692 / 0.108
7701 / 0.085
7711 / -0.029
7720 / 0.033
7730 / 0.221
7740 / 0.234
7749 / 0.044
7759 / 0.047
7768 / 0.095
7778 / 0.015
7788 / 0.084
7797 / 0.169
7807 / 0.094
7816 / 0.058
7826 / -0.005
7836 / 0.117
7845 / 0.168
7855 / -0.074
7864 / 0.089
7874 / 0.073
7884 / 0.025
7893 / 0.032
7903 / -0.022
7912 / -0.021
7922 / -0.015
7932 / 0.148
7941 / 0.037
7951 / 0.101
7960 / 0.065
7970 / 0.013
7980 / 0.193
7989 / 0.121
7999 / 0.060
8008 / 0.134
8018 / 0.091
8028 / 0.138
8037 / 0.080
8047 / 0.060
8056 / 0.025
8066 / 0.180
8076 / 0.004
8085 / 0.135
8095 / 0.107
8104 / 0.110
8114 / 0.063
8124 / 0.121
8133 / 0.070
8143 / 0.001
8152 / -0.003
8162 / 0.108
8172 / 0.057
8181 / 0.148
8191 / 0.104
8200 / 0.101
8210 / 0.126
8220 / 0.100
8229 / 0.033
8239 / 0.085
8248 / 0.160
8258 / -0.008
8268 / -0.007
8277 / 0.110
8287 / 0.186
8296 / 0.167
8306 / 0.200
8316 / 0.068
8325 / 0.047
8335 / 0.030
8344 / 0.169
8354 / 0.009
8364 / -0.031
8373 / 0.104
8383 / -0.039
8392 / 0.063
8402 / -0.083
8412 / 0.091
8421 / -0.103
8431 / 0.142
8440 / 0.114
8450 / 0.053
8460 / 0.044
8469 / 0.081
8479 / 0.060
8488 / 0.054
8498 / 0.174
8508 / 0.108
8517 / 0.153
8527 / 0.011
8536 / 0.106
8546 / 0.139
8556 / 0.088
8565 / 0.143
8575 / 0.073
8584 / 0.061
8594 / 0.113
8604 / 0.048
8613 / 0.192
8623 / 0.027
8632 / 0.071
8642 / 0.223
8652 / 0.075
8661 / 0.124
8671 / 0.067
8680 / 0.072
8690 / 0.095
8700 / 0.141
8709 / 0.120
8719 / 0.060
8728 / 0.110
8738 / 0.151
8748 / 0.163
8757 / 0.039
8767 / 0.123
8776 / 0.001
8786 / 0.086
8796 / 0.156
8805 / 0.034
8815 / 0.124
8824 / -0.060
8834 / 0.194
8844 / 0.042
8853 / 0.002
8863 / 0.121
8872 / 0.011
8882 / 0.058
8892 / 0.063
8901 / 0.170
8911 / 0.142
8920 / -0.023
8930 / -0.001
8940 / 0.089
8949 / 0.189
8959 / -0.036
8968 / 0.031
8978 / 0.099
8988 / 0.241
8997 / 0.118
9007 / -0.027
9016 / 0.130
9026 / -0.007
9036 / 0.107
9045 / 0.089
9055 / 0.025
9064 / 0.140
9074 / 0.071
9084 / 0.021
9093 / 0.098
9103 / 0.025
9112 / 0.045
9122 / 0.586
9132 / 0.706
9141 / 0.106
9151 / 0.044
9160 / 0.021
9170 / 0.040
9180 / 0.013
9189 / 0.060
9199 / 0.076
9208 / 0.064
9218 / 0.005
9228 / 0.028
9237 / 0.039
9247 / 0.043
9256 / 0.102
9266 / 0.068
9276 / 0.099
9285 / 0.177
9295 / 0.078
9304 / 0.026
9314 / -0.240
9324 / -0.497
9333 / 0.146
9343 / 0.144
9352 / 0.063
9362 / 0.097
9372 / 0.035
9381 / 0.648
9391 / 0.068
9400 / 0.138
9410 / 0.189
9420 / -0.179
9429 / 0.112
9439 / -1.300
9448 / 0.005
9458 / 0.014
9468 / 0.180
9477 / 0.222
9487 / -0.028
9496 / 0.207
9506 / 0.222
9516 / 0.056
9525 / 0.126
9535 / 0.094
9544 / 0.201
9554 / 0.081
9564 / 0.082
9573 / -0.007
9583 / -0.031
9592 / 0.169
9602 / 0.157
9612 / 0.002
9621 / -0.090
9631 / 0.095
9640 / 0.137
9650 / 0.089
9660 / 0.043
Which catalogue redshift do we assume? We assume 1.45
